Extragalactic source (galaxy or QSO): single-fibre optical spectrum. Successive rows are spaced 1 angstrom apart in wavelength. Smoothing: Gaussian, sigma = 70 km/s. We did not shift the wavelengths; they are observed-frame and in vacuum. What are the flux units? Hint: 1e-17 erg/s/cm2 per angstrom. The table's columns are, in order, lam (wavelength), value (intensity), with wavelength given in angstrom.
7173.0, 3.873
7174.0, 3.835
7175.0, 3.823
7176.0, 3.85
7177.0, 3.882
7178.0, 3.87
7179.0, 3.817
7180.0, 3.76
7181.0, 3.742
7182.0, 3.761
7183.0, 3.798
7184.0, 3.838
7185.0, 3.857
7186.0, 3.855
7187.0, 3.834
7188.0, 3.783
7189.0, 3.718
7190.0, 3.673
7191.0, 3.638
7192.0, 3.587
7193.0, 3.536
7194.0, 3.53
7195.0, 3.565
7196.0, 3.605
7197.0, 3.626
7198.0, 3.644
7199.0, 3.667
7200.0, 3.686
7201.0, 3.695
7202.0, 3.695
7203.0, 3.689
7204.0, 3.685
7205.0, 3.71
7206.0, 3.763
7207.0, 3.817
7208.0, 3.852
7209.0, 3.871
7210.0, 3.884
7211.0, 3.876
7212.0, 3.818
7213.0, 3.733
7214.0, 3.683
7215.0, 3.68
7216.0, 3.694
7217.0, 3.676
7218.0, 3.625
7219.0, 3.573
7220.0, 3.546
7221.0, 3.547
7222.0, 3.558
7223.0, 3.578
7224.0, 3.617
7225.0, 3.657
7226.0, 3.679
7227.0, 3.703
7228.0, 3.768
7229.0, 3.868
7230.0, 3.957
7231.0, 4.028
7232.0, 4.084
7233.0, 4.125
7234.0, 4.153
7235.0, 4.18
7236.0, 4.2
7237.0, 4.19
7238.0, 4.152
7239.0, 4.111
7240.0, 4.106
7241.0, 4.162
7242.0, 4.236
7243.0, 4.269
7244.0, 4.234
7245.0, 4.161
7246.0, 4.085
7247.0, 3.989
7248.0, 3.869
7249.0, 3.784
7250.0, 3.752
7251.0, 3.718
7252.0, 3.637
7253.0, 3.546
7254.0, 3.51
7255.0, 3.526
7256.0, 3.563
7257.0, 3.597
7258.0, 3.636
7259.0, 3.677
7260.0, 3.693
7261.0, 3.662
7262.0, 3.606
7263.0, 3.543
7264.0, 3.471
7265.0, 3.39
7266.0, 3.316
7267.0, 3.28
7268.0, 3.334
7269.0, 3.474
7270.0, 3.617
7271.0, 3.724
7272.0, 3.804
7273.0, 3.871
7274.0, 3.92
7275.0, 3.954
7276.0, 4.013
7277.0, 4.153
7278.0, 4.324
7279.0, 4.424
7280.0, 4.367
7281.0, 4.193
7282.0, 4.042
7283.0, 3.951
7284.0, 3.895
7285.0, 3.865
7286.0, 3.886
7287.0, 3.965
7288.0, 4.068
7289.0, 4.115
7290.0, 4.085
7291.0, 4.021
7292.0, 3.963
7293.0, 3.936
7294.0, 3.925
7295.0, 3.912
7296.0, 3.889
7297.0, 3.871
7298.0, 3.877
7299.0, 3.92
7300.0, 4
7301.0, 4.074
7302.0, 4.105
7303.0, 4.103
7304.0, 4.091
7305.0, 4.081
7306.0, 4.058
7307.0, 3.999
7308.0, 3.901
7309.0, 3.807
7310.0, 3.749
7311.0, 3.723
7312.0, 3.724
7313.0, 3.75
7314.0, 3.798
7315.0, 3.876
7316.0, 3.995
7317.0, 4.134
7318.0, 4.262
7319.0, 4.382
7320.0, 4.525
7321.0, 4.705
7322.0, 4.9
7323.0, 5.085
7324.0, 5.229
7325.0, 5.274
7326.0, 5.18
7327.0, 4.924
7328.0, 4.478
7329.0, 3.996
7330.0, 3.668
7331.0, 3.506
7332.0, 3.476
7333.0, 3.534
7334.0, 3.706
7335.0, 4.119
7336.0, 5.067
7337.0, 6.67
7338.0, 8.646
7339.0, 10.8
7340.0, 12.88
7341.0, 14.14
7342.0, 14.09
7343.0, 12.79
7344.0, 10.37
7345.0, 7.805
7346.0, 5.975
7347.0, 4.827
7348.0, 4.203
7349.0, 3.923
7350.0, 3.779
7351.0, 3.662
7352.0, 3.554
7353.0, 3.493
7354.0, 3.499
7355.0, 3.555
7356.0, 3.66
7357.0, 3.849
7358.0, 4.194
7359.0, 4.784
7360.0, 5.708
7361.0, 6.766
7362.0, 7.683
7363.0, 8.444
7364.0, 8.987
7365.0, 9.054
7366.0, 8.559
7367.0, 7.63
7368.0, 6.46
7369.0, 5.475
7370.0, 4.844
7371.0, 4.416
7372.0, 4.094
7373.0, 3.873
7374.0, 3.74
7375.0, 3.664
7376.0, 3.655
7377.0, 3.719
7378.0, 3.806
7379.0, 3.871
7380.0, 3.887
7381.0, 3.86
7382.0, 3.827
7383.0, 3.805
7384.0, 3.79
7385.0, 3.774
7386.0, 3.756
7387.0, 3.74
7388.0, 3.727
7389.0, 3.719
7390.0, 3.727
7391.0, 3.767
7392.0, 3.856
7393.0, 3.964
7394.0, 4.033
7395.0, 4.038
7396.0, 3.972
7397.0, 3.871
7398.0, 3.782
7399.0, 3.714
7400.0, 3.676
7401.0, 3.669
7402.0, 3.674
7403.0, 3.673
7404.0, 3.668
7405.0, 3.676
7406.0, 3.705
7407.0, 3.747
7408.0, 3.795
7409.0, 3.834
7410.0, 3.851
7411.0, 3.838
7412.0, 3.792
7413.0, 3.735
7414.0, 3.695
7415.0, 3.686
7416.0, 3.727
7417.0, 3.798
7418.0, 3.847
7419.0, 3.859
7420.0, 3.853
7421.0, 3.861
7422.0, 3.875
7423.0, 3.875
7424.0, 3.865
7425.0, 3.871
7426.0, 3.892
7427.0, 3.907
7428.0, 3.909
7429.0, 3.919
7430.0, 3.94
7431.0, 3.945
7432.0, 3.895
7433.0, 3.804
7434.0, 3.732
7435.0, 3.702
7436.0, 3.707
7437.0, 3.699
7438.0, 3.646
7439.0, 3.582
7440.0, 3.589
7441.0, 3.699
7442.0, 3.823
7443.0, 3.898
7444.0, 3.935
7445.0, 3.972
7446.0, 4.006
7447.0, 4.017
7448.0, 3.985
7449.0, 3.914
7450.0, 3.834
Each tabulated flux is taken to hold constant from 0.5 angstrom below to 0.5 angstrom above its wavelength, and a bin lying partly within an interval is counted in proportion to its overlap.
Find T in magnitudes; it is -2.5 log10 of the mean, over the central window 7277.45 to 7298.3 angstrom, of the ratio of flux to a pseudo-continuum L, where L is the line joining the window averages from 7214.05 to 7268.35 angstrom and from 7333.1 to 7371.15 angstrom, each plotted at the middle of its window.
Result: 0.23 mag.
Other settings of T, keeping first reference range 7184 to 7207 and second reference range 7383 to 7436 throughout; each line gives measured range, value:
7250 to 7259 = 0.03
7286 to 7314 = -0.06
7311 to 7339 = -0.23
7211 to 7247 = -0.05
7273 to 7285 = -0.10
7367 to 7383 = -0.14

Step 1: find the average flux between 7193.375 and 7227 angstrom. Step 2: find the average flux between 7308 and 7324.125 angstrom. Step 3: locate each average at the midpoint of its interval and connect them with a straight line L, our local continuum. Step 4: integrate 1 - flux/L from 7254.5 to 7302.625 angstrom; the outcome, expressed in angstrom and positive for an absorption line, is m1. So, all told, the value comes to 2.04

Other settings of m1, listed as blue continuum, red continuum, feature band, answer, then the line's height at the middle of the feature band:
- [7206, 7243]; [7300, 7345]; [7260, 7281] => 3.9 angstrom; 4.63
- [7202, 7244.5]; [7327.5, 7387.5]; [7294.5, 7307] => 2.2 angstrom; 4.86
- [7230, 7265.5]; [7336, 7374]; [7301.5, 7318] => 4.6 angstrom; 5.46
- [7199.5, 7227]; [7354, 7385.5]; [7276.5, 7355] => -4.8 angstrom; 4.59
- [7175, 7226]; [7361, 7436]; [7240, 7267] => 0.8 angstrom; 3.86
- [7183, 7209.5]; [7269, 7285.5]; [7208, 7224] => 0.4 angstrom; 3.78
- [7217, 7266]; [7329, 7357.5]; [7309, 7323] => 3.5 angstrom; 5.52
